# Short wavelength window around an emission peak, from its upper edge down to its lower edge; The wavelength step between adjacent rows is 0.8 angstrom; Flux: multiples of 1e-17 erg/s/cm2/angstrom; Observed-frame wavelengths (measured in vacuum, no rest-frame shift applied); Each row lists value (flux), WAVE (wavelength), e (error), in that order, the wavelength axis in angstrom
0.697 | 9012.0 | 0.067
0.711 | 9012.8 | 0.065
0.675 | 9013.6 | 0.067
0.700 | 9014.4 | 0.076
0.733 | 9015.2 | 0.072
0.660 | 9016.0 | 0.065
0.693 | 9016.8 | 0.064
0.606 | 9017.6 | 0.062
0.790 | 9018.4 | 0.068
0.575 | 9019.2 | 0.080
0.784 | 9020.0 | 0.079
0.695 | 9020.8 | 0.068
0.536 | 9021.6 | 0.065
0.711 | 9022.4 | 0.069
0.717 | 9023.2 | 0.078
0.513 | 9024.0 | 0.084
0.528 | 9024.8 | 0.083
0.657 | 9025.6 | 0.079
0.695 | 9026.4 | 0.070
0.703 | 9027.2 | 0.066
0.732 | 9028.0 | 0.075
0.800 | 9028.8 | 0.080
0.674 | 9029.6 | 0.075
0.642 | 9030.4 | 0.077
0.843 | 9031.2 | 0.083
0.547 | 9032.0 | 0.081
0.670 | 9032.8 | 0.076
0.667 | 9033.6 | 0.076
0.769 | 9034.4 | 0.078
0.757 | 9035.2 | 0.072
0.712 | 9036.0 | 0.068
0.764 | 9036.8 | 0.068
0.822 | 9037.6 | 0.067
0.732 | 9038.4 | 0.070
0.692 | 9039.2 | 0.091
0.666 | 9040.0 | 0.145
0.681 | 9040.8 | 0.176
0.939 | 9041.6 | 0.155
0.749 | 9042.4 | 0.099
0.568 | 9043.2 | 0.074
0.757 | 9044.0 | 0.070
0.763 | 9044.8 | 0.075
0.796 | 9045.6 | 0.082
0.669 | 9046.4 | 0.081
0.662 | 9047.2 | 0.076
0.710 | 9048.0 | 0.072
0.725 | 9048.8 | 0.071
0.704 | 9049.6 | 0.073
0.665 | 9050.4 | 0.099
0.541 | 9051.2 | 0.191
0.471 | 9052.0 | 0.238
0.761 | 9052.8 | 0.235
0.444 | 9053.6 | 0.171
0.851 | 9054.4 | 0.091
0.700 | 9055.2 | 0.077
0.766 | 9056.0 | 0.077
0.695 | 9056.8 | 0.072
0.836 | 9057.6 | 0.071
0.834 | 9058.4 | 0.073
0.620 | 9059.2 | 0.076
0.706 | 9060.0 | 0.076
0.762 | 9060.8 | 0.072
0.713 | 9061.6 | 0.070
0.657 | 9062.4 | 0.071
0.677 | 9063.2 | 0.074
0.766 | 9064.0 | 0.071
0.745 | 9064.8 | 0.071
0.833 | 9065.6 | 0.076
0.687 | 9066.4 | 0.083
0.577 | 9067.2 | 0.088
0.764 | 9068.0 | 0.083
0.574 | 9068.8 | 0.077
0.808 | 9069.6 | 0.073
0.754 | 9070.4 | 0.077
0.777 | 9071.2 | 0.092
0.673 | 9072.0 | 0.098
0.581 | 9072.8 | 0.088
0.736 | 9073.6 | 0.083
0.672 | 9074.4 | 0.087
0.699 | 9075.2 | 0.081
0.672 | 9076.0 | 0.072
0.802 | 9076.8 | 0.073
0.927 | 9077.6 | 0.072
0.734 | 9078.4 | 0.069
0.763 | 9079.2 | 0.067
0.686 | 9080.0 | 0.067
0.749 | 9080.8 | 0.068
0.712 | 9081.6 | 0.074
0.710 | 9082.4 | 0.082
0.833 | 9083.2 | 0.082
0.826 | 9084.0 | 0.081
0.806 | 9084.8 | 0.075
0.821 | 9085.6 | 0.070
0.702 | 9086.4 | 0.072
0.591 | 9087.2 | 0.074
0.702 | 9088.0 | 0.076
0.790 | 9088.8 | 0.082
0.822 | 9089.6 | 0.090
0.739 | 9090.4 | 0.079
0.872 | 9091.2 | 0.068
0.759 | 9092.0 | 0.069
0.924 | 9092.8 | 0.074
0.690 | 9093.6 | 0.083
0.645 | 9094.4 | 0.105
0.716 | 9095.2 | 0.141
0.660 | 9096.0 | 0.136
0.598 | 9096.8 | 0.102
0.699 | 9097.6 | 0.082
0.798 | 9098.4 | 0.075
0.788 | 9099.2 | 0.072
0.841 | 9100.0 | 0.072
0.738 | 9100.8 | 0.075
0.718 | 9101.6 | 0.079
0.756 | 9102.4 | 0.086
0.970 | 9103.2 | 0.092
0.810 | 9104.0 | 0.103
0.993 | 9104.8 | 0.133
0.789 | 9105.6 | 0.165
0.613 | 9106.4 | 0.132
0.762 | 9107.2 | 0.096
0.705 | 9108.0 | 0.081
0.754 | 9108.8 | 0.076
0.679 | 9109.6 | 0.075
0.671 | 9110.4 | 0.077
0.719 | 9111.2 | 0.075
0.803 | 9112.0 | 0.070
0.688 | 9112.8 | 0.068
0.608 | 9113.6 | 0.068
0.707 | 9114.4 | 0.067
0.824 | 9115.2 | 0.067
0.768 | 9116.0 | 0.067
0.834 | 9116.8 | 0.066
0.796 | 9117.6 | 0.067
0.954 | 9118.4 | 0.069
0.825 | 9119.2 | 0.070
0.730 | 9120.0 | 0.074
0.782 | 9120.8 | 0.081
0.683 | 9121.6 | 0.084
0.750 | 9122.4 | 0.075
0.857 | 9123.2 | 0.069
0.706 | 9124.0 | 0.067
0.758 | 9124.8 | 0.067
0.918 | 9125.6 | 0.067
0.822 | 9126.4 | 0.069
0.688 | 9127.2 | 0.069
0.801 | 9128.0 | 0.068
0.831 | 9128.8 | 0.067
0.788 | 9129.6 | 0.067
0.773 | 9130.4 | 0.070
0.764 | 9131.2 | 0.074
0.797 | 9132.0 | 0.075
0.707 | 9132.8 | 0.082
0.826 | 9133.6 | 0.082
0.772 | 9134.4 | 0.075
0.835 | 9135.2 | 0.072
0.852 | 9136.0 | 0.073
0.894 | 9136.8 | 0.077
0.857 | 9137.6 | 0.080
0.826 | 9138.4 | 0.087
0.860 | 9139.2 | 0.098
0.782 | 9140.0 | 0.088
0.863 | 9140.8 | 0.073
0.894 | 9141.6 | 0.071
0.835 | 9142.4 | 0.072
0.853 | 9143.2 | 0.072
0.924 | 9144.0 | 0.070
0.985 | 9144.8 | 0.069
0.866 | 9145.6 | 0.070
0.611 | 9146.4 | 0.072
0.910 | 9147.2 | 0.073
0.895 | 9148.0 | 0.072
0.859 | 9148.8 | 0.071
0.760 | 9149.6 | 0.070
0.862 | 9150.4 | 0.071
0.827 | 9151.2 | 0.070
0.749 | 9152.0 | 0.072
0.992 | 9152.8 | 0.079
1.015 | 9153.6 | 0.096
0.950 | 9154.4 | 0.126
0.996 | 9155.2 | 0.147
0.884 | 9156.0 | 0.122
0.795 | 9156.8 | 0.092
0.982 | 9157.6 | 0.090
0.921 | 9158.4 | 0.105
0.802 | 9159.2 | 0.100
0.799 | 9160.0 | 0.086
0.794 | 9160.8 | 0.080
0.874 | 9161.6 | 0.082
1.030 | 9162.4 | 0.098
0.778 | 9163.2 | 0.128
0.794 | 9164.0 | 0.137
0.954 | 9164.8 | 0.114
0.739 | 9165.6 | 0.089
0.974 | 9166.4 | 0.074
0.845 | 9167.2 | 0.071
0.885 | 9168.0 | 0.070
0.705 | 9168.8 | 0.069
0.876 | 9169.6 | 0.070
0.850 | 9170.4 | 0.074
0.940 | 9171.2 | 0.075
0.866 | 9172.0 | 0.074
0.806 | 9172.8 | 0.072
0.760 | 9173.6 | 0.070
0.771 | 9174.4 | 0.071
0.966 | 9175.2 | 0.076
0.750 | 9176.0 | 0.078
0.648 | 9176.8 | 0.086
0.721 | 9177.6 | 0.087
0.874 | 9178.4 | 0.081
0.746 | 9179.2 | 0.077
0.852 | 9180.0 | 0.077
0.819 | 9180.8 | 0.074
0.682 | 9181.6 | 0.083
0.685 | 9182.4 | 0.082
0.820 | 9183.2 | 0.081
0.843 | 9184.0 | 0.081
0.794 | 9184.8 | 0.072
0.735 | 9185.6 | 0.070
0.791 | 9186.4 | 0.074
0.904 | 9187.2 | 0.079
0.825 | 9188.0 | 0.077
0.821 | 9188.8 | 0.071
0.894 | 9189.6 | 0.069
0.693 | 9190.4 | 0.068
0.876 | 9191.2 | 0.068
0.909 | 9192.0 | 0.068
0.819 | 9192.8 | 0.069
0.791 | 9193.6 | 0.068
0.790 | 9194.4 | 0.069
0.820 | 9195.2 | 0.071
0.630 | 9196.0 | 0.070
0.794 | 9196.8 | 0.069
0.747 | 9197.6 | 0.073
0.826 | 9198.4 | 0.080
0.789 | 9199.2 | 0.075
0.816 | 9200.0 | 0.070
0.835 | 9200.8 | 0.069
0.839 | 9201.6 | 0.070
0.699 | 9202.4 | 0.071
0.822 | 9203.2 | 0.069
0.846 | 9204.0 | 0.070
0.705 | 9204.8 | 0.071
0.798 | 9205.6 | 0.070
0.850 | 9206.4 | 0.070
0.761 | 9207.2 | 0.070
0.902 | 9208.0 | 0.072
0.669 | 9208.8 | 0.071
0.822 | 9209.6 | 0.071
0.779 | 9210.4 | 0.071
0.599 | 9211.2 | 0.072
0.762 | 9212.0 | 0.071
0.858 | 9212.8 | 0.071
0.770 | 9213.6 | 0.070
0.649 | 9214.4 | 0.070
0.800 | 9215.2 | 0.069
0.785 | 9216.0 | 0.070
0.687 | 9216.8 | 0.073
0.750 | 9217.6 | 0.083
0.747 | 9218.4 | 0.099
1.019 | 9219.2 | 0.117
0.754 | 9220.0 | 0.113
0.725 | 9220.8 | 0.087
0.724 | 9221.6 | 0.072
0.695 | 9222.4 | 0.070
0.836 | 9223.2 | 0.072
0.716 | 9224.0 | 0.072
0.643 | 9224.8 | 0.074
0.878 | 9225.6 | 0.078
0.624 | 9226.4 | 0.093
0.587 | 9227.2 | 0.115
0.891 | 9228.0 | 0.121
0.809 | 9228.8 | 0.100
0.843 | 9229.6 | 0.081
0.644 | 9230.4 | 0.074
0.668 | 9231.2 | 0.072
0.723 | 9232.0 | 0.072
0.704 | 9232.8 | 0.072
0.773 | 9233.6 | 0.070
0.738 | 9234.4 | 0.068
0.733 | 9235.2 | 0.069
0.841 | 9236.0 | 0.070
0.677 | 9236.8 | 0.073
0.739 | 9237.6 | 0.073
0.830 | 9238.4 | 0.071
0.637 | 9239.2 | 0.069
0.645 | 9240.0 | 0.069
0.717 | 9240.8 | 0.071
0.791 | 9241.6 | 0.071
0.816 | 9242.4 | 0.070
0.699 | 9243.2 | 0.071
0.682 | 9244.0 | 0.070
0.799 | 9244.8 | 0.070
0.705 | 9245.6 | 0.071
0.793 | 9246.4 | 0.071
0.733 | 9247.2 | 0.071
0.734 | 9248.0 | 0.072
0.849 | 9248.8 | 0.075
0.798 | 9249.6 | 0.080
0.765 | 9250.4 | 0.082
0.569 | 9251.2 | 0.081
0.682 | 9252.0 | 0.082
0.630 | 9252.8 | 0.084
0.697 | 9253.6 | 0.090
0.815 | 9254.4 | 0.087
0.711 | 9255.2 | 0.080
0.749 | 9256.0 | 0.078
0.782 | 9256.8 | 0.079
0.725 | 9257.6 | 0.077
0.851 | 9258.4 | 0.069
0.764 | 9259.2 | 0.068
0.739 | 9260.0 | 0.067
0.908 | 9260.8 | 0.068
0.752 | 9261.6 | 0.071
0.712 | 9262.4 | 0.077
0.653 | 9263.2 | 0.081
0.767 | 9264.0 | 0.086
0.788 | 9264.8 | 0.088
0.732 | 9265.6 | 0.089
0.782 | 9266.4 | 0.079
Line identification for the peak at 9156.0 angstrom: Mg II 2798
